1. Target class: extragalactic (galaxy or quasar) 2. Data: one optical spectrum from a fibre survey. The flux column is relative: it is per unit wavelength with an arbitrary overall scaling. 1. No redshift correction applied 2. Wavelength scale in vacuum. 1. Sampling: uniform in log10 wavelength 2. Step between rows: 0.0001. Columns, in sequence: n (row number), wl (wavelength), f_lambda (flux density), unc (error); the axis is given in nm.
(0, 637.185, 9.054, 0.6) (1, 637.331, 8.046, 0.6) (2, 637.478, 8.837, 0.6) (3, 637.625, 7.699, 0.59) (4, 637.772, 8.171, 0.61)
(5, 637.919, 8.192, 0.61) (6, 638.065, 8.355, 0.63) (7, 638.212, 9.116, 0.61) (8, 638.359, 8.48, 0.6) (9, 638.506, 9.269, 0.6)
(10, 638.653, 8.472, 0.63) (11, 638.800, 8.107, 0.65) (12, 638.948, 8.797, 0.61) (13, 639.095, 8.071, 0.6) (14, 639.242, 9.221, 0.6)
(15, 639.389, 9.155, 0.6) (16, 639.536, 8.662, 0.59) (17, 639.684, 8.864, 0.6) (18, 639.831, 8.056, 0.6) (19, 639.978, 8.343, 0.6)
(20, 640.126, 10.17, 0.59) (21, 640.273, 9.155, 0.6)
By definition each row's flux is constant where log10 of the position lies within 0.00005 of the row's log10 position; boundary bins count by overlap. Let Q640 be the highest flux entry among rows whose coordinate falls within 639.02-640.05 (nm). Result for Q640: 9.221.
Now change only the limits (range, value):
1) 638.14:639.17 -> 9.269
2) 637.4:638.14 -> 8.837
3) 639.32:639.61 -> 9.155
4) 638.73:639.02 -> 8.797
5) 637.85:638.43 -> 9.116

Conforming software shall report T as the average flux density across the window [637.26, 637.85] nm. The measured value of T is 8.18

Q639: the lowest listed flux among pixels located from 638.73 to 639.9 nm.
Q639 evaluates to 8.056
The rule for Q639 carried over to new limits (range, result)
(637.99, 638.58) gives 8.355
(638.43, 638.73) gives 8.472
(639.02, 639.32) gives 8.071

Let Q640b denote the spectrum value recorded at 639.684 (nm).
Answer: 8.864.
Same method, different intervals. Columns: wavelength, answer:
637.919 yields 8.192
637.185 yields 9.054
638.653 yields 8.472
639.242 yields 9.221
